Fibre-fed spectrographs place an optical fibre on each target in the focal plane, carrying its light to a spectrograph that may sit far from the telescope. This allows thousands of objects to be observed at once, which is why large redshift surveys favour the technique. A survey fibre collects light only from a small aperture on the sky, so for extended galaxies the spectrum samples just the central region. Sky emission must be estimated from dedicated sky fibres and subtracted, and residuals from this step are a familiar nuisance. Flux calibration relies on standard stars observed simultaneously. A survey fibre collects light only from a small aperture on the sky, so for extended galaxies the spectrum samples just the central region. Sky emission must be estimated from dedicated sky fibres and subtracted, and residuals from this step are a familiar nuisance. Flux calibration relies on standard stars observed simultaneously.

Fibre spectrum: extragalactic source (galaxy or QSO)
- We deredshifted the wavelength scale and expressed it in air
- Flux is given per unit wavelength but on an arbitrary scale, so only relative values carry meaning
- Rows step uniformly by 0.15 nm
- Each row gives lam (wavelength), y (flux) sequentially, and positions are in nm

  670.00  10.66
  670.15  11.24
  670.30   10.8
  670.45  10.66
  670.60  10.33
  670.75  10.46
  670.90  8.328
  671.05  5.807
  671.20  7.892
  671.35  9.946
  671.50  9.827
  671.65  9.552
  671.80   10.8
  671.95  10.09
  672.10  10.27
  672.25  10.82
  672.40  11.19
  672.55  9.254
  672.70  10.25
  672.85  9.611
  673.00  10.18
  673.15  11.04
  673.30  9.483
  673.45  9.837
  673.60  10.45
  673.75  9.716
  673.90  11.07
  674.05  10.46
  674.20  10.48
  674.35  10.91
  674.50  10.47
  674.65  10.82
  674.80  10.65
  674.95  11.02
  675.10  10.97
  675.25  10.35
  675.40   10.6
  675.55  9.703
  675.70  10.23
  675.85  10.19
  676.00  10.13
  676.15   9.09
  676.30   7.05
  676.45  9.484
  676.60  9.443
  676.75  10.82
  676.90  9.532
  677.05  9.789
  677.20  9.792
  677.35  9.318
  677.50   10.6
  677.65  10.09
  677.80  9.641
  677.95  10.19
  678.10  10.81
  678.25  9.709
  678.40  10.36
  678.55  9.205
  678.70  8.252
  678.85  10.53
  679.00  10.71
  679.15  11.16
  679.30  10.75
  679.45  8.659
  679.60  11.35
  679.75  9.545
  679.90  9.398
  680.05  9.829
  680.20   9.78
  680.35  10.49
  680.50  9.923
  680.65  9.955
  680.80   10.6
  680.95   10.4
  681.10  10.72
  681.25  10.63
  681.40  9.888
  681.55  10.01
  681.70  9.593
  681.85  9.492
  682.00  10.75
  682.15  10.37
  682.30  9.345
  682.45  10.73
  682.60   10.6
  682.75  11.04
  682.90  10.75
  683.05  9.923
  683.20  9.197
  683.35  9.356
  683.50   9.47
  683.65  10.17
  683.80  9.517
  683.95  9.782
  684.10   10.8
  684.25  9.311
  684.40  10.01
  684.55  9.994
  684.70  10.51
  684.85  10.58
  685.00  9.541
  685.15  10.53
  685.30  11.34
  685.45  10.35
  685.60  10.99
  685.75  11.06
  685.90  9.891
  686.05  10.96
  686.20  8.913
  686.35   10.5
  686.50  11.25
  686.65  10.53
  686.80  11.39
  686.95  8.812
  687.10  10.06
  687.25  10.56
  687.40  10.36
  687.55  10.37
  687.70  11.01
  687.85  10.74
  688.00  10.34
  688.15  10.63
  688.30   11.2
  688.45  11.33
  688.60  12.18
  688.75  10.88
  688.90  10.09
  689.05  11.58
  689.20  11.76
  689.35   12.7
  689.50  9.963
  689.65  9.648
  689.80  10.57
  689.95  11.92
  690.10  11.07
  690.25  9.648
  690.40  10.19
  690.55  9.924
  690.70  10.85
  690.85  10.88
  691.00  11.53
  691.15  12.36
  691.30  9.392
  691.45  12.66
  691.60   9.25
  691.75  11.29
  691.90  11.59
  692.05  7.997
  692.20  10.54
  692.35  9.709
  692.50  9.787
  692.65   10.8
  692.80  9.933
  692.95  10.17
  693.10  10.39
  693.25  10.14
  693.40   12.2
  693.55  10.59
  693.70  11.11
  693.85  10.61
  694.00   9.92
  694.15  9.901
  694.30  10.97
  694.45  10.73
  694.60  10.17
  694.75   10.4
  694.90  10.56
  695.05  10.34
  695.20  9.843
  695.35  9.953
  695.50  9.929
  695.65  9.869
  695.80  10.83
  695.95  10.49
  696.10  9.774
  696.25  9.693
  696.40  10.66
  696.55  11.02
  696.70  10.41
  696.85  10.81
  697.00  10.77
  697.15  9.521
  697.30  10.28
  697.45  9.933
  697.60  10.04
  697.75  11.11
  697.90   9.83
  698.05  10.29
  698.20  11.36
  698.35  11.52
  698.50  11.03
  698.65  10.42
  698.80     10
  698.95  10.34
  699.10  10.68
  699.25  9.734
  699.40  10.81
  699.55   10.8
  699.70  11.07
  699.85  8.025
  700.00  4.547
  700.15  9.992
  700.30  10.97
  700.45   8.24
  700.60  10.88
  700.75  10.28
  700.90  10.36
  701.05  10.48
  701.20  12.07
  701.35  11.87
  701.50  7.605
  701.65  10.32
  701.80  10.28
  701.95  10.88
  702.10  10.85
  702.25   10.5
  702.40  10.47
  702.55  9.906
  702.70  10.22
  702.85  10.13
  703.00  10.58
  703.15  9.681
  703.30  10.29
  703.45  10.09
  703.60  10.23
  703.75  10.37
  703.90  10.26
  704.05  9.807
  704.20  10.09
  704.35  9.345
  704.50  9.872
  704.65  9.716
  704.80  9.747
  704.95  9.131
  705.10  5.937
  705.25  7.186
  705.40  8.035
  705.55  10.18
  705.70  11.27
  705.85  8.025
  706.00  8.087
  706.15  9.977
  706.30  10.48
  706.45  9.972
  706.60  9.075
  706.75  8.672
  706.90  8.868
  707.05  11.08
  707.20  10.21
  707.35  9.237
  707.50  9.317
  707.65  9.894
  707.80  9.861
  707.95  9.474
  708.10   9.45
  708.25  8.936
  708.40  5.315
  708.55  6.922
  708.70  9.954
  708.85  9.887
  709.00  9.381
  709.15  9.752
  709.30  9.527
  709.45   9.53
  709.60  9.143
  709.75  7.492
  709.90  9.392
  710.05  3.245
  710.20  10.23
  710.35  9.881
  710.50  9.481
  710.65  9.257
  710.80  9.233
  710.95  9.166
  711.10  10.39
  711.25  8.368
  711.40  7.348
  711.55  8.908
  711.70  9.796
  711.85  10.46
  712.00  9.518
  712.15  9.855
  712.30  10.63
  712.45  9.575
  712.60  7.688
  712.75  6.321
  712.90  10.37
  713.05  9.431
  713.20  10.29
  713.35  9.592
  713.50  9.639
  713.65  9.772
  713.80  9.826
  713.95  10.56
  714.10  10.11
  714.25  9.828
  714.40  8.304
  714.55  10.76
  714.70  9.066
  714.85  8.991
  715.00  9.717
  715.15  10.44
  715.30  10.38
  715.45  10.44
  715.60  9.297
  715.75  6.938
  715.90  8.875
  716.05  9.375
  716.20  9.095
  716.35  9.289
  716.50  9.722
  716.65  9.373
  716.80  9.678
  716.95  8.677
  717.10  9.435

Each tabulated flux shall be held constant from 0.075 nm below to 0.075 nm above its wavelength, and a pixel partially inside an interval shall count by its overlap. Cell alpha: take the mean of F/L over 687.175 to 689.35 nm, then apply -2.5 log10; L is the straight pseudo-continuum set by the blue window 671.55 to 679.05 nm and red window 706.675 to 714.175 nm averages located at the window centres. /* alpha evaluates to -0.13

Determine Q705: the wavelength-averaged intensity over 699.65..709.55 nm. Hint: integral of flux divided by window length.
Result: 9.58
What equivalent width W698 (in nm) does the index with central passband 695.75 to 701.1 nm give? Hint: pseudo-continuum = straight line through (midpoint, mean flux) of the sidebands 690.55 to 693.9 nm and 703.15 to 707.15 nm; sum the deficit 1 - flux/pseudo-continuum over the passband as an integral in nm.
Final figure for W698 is -0.07 nm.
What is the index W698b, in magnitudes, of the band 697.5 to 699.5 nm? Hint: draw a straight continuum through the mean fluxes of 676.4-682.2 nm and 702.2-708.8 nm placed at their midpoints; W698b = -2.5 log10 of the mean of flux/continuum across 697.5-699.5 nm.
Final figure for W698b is -0.10 mag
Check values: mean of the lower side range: 10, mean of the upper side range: 9.45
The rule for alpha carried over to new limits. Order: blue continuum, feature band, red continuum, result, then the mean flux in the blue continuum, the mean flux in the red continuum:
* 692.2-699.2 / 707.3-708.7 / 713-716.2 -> 0.13 mag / 10.4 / 9.59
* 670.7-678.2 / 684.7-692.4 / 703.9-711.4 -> -0.11 mag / 9.97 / 9.11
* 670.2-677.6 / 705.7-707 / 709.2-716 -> 0.01 mag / 10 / 9.27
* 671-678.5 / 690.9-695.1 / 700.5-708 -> -0.07 mag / 10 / 9.82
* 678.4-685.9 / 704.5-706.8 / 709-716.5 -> 0.05 mag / 10.1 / 9.28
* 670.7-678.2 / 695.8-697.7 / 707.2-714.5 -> -0.09 mag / 9.97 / 9.17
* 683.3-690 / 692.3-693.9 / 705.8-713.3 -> -0.04 mag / 10.5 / 9.13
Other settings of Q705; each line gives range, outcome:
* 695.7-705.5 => 10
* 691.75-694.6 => 10.4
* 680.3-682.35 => 10.2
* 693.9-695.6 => 10.2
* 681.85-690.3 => 10.5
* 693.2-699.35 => 10.4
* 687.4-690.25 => 10.9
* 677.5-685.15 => 10.1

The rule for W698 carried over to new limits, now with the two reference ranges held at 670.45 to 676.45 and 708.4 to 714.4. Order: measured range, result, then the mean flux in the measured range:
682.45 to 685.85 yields -0.17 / 10.2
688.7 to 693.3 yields -0.49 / 10.6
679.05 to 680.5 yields -0.04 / 10.1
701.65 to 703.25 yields -0.17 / 10.3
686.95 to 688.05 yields -0.08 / 10.4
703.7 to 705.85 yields 0.00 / 9.3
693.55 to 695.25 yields -0.16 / 10.4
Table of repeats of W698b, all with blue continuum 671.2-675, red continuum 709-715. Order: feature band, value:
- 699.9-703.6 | -0.06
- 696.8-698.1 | -0.07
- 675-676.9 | 0.04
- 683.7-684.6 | 0.01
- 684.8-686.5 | -0.05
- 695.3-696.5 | -0.05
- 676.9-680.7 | 0.02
